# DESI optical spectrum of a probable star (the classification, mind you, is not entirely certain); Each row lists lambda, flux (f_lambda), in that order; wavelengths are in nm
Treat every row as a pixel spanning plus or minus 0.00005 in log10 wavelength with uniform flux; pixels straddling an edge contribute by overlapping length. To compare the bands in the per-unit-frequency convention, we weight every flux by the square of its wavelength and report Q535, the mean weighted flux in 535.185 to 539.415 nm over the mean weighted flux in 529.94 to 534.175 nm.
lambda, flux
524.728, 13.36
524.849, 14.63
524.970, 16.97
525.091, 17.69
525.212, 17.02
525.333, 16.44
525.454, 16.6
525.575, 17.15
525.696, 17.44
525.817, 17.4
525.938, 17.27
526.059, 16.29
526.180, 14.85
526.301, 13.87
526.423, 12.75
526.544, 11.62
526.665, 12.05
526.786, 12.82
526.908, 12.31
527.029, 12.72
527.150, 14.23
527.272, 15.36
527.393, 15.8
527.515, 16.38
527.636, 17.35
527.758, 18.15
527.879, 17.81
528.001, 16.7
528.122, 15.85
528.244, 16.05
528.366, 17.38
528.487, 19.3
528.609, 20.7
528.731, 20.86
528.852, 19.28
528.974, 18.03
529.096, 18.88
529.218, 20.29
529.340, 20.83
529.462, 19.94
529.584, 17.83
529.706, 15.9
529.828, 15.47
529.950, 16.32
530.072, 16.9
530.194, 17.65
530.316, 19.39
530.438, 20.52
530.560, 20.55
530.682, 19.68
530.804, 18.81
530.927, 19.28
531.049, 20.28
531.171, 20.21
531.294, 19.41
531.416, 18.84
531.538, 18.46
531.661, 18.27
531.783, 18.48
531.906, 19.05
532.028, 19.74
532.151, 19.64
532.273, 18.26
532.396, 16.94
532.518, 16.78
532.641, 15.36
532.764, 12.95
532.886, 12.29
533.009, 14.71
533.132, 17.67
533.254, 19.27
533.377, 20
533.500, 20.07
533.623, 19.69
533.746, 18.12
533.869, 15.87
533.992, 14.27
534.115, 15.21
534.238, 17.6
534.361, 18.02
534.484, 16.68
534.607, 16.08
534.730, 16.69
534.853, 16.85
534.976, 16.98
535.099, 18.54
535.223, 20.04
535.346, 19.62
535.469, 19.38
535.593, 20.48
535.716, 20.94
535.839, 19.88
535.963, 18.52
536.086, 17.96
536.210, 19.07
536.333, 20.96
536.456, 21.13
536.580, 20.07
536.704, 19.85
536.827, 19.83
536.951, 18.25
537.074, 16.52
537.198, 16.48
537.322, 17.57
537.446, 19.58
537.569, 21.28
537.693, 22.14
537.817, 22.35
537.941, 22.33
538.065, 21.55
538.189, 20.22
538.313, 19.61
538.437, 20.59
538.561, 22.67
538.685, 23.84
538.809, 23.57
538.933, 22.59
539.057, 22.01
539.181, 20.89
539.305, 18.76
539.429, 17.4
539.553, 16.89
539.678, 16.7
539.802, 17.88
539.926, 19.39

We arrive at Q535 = 1.15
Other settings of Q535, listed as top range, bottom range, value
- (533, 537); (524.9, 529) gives 1.17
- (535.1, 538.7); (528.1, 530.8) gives 1.11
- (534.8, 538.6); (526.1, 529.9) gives 1.23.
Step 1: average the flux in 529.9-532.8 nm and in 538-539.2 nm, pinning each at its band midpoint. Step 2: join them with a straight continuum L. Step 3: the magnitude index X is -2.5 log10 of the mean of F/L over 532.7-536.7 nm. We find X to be 0.11 mag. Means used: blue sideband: 18.5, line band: 18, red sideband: 21.8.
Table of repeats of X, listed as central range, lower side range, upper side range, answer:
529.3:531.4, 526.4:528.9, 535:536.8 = -0.092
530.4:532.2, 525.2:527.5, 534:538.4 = -0.144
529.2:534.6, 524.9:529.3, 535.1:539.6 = 0.011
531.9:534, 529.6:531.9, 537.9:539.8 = 0.108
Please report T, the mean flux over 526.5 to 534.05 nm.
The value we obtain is 17.5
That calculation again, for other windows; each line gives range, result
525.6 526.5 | 15.7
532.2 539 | 18.8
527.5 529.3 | 18.3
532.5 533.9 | 16.9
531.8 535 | 17.1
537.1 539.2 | 21.1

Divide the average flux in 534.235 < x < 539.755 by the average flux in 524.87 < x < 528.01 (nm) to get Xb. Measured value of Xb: 1.3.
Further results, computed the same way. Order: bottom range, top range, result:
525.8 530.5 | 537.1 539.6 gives 1.23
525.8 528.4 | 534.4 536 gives 1.22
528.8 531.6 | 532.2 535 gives 0.89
